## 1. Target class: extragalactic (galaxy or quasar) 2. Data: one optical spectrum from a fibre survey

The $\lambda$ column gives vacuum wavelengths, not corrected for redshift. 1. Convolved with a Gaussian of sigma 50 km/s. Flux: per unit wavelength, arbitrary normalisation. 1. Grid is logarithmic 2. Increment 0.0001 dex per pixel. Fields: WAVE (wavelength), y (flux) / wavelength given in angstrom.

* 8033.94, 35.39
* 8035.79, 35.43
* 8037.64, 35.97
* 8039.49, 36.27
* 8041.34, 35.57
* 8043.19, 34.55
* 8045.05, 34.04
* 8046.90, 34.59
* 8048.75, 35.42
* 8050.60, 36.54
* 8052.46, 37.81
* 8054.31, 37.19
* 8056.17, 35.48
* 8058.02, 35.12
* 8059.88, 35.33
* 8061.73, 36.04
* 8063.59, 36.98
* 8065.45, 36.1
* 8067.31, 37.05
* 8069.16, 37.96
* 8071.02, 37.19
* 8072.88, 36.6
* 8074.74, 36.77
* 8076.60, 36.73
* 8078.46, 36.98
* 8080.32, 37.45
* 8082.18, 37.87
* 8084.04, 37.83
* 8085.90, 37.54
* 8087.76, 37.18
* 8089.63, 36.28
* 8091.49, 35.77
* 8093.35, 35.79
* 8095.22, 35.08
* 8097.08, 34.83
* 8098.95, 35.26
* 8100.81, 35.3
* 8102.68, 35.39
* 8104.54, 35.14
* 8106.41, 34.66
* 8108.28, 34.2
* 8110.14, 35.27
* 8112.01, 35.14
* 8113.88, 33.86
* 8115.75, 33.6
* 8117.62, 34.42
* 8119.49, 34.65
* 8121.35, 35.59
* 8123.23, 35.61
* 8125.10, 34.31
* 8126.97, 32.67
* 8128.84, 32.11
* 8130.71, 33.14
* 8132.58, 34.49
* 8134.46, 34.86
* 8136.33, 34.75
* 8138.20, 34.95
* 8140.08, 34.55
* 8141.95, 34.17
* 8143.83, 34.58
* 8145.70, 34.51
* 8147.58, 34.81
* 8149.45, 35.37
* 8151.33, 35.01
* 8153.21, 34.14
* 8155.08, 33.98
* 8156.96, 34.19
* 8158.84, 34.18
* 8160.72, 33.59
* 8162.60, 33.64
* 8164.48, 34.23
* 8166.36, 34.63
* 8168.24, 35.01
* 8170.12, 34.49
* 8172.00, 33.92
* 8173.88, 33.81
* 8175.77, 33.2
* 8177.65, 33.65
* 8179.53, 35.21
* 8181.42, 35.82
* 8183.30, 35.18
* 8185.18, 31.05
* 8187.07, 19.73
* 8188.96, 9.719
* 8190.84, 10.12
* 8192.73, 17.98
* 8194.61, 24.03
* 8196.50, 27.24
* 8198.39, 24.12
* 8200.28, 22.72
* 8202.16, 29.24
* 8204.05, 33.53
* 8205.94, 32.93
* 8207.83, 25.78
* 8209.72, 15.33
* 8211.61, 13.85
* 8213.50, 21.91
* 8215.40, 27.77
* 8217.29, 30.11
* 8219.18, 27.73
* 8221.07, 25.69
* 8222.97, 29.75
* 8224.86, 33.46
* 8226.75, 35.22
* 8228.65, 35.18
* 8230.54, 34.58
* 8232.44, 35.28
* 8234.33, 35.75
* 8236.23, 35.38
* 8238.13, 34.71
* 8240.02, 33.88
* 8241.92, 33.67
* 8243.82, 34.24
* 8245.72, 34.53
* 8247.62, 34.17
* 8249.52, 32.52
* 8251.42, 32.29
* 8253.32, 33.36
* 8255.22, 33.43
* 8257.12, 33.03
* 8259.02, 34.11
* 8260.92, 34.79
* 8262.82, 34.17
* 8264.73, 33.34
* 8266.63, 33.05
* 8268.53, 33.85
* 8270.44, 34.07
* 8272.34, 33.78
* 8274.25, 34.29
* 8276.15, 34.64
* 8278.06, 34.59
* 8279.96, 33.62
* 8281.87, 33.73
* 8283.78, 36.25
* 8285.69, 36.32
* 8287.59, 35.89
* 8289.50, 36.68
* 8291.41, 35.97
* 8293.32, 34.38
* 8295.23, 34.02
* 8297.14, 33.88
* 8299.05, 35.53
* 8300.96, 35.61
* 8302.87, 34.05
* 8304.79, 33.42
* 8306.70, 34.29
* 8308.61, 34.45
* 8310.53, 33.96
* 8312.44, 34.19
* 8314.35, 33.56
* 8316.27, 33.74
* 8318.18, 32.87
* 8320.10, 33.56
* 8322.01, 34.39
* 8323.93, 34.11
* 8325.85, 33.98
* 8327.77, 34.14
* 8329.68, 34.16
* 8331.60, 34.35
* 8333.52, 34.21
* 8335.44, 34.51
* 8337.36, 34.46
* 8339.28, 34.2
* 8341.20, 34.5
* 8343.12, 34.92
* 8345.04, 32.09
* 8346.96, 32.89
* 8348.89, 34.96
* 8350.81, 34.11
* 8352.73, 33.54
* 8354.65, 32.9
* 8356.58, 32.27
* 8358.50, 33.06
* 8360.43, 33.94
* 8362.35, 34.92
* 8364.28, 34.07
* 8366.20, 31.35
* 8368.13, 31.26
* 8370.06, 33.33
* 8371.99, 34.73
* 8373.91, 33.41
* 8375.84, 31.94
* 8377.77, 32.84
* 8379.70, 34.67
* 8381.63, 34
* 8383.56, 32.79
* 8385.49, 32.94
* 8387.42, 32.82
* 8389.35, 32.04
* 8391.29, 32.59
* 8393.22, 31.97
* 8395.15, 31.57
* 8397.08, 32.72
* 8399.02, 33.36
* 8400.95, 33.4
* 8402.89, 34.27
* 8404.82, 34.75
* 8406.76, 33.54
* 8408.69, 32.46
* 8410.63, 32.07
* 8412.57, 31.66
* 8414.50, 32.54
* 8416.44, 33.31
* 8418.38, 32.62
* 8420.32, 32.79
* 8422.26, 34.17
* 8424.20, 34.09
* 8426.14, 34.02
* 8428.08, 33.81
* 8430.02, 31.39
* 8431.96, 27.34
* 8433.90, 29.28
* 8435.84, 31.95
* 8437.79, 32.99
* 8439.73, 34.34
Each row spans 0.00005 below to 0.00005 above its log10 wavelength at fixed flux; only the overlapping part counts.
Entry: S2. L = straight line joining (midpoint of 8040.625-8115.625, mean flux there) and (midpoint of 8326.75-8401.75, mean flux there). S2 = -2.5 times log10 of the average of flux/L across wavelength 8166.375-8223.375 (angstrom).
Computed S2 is 0.28 mag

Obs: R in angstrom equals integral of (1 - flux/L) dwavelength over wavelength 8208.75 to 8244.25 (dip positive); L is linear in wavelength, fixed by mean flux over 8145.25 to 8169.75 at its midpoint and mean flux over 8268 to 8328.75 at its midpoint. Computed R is 4.4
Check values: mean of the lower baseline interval 34.4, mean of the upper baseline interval 34.4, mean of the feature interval 30.1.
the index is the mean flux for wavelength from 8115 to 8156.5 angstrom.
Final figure 34.4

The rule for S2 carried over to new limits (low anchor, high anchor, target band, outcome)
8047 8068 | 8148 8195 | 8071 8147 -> -0.05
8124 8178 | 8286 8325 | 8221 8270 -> 0.02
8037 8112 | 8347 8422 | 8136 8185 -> 0.03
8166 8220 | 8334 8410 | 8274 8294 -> -0.16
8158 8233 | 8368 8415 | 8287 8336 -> -0.10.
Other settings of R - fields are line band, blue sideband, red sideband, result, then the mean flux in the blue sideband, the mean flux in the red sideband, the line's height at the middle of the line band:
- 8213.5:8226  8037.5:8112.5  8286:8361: 2.26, 36.1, 34.2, 35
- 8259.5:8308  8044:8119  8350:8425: -0.73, 35.9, 33.1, 34.1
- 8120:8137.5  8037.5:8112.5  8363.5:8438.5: 0.65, 36.1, 32.7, 35.5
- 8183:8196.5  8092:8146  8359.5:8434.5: 5.25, 34.6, 32.9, 34.2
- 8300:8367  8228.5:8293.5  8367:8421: -0.58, 34.4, 32.9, 33.6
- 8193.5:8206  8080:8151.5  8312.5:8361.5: 2.68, 35.1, 33.8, 34.6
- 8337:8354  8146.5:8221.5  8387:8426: -1.10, 29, 33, 31.9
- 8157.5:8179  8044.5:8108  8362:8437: 0.71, 36.2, 32.8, 35.2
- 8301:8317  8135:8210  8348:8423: -0.91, 30.6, 33.1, 32.2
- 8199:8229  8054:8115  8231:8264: 6.22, 36.1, 34.1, 34.5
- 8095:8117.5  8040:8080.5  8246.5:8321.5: 0.64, 36.2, 34.2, 35.8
